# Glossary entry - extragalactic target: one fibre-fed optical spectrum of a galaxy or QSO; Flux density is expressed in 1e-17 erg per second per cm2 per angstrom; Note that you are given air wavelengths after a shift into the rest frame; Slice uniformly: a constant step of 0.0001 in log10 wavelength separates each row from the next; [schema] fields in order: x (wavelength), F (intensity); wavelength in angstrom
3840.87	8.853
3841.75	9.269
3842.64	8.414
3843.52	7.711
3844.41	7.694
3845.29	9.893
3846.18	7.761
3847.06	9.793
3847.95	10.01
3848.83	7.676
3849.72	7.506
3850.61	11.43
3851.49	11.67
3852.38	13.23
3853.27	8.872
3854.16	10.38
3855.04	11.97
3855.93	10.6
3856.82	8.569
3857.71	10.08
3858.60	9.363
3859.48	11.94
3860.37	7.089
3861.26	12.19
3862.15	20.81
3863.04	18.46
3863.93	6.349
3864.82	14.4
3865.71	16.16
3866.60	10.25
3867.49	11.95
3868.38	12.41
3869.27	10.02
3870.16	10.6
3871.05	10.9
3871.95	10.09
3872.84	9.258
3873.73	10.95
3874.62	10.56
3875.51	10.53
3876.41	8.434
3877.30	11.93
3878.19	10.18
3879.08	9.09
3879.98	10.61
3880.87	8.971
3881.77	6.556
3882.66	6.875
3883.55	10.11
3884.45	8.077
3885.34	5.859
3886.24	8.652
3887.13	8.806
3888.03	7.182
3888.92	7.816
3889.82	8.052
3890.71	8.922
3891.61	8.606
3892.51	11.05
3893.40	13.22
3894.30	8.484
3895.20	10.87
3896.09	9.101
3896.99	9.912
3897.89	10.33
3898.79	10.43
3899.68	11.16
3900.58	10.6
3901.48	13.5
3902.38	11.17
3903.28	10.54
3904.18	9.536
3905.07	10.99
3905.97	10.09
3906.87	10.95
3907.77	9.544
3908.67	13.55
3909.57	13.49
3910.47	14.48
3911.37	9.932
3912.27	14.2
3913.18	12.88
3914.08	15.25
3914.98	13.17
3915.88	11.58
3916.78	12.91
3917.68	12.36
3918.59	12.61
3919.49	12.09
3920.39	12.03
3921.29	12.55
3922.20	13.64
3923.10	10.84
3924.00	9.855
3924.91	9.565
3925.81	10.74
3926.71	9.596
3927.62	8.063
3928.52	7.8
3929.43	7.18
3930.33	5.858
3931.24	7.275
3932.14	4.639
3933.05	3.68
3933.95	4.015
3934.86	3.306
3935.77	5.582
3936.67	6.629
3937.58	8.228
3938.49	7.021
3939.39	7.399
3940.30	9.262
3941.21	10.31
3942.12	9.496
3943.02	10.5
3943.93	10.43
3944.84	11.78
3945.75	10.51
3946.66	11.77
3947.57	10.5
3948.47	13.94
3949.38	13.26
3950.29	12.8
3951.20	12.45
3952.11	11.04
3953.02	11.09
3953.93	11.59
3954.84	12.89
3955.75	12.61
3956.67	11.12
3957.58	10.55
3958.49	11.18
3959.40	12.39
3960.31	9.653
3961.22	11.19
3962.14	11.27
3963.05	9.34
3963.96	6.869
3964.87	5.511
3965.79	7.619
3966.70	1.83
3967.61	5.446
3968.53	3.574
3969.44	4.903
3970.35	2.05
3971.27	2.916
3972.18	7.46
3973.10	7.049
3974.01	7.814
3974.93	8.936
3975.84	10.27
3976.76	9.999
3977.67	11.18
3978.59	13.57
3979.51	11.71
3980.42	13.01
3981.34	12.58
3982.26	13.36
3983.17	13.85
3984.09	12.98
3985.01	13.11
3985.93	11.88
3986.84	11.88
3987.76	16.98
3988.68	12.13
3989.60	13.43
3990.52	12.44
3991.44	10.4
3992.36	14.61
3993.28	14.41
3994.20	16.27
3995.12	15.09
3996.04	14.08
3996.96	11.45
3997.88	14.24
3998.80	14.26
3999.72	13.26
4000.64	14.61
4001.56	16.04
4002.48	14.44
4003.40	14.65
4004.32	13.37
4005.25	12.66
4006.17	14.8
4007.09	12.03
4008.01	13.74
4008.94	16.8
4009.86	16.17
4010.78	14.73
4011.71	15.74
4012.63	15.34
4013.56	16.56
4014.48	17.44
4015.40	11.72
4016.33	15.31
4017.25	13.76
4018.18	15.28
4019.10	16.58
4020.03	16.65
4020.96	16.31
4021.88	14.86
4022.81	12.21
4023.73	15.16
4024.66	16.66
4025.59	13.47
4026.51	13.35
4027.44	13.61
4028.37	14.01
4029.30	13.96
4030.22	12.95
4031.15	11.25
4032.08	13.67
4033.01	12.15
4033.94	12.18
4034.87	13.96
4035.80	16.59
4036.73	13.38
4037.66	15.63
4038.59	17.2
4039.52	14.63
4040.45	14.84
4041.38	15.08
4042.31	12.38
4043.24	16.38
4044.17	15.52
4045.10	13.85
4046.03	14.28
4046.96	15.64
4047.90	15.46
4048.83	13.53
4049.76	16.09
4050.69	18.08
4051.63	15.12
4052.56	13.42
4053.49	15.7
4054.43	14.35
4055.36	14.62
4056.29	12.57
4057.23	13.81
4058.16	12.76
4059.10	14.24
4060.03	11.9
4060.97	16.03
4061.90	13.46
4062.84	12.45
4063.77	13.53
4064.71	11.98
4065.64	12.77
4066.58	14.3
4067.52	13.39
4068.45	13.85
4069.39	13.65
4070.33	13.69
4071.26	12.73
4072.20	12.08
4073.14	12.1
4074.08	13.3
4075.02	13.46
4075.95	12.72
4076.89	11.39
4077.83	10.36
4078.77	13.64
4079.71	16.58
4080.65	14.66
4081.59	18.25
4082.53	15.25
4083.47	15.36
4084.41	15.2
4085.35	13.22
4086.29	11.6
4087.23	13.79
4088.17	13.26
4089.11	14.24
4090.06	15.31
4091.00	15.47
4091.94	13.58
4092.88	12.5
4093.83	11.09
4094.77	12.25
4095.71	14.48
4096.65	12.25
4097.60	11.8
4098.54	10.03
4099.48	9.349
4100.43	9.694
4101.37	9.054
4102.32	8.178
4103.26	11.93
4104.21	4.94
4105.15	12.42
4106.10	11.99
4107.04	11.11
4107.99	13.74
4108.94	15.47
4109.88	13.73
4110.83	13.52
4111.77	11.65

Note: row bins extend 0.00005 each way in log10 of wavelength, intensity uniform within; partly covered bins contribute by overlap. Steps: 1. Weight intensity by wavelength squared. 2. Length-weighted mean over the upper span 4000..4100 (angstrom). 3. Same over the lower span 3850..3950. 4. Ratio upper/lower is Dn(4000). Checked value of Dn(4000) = 1.5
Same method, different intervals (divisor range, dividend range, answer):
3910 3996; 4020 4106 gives 1.39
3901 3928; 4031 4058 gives 1.32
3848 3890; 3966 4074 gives 1.39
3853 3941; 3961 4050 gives 1.34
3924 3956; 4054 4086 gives 1.58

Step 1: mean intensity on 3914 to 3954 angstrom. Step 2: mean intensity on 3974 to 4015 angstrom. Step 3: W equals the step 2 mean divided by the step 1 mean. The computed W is 1.38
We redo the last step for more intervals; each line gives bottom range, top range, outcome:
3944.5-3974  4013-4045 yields 1.57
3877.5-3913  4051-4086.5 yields 1.36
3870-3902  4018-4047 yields 1.51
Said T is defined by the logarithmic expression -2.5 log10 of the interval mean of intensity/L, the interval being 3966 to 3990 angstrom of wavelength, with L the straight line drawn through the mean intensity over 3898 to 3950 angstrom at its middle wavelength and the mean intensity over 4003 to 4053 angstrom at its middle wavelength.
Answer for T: 0.28 mag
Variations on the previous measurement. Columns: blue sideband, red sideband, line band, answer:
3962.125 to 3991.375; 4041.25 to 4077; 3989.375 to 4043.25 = -0.23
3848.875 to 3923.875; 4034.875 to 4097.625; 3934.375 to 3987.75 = 0.24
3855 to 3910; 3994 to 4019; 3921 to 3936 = 0.45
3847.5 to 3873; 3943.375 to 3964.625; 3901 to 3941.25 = 0.13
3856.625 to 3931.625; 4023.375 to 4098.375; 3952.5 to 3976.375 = 0.39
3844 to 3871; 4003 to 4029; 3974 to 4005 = 0.08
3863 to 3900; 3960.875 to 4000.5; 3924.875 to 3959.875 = 0.10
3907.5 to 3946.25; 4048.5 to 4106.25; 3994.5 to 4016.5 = -0.24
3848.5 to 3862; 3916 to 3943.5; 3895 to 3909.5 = -0.15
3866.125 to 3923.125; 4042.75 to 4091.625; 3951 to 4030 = 0.03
